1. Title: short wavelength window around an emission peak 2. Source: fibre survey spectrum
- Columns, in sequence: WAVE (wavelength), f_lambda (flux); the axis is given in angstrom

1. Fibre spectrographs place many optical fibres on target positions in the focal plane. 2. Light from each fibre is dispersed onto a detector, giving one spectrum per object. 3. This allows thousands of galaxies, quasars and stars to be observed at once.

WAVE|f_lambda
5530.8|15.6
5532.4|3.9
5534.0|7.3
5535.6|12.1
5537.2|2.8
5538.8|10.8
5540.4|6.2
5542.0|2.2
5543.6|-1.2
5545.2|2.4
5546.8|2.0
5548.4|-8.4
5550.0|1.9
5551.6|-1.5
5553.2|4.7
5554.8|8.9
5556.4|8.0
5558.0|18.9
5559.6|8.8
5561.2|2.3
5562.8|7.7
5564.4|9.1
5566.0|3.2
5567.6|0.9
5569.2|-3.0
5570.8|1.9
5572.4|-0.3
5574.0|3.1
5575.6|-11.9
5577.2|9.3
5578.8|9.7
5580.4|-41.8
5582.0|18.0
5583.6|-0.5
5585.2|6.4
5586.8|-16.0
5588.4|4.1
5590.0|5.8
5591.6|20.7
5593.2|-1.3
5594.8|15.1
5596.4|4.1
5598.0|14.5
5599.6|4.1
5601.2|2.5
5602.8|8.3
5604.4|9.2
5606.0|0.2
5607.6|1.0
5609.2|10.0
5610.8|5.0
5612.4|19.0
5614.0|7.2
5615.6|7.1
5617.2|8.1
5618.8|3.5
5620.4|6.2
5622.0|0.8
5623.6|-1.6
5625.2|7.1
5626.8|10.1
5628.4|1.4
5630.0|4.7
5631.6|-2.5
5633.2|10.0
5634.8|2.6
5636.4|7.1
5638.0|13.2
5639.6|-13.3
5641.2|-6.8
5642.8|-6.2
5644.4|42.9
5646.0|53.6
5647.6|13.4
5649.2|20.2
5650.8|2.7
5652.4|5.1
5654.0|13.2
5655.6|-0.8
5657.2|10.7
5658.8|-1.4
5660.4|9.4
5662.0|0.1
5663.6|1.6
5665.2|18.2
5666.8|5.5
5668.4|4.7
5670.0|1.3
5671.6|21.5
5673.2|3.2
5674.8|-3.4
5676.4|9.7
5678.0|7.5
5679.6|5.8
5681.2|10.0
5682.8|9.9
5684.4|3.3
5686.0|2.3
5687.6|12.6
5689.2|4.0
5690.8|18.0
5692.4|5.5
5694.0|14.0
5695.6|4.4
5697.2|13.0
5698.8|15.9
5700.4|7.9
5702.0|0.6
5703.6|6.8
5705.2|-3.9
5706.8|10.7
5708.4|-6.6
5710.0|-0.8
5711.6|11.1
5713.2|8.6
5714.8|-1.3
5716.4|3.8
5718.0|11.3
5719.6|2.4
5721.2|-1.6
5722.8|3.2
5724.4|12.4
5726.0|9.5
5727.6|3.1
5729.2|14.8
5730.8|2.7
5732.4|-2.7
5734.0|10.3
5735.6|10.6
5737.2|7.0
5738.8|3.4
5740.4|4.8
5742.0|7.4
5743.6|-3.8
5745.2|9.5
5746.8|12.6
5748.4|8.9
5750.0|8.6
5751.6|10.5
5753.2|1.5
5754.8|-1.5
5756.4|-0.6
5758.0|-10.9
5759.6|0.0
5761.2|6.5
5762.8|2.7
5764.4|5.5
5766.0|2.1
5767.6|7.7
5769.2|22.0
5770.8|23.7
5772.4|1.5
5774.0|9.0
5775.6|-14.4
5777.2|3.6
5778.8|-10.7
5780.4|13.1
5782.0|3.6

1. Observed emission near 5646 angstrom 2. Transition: [O III] 5007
